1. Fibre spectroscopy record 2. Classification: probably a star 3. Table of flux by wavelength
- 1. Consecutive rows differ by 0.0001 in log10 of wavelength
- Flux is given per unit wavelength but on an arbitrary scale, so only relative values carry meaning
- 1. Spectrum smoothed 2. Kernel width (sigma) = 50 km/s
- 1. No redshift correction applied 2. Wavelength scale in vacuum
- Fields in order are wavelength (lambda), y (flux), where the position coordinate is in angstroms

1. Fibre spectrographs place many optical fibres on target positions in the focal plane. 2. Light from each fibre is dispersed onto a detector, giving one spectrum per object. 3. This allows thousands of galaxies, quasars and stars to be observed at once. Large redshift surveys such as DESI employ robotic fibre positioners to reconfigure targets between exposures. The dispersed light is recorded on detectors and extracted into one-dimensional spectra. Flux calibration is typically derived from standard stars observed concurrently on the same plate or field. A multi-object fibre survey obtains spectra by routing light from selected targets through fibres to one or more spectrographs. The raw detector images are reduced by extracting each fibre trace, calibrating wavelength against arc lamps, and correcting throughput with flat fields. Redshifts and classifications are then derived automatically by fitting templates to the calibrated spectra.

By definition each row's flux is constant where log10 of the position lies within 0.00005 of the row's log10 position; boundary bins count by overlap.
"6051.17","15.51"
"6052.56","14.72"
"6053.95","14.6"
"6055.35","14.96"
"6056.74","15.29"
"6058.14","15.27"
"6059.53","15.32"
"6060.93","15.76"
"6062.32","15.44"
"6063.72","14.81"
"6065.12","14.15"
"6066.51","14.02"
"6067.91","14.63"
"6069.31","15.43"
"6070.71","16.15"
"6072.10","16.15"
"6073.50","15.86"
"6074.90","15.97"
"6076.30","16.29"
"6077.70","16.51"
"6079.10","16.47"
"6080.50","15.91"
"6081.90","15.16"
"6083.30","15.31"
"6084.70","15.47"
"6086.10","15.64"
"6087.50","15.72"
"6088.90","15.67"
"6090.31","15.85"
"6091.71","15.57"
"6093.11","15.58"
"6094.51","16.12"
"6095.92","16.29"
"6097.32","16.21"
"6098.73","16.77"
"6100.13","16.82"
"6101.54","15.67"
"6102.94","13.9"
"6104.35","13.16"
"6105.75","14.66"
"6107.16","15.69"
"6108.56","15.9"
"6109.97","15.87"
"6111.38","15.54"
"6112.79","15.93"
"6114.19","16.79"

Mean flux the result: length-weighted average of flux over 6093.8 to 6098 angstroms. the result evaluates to 16.2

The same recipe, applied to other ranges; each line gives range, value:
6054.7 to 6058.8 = 15.2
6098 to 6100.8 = 16.8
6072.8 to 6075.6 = 15.9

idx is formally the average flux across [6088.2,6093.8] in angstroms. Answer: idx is 15.7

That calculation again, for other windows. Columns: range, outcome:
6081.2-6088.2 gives 15.5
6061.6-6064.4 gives 15.1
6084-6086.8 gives 15.6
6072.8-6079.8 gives 16.2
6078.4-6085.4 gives 15.7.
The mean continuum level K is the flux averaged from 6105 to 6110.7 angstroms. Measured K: 15.5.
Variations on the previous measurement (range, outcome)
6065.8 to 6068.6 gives 14.3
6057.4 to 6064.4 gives 15.3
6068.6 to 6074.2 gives 15.9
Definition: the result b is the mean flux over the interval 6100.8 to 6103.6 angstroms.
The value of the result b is 14.8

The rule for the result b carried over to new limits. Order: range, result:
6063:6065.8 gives 14.4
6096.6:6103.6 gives 15.9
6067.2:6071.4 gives 15.4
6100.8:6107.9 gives 14.6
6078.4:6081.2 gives 16.2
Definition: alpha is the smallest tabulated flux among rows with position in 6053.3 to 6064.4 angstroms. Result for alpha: 14.6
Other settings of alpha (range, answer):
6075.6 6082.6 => 15.16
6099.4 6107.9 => 13.16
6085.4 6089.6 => 15.64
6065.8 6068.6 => 14.02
